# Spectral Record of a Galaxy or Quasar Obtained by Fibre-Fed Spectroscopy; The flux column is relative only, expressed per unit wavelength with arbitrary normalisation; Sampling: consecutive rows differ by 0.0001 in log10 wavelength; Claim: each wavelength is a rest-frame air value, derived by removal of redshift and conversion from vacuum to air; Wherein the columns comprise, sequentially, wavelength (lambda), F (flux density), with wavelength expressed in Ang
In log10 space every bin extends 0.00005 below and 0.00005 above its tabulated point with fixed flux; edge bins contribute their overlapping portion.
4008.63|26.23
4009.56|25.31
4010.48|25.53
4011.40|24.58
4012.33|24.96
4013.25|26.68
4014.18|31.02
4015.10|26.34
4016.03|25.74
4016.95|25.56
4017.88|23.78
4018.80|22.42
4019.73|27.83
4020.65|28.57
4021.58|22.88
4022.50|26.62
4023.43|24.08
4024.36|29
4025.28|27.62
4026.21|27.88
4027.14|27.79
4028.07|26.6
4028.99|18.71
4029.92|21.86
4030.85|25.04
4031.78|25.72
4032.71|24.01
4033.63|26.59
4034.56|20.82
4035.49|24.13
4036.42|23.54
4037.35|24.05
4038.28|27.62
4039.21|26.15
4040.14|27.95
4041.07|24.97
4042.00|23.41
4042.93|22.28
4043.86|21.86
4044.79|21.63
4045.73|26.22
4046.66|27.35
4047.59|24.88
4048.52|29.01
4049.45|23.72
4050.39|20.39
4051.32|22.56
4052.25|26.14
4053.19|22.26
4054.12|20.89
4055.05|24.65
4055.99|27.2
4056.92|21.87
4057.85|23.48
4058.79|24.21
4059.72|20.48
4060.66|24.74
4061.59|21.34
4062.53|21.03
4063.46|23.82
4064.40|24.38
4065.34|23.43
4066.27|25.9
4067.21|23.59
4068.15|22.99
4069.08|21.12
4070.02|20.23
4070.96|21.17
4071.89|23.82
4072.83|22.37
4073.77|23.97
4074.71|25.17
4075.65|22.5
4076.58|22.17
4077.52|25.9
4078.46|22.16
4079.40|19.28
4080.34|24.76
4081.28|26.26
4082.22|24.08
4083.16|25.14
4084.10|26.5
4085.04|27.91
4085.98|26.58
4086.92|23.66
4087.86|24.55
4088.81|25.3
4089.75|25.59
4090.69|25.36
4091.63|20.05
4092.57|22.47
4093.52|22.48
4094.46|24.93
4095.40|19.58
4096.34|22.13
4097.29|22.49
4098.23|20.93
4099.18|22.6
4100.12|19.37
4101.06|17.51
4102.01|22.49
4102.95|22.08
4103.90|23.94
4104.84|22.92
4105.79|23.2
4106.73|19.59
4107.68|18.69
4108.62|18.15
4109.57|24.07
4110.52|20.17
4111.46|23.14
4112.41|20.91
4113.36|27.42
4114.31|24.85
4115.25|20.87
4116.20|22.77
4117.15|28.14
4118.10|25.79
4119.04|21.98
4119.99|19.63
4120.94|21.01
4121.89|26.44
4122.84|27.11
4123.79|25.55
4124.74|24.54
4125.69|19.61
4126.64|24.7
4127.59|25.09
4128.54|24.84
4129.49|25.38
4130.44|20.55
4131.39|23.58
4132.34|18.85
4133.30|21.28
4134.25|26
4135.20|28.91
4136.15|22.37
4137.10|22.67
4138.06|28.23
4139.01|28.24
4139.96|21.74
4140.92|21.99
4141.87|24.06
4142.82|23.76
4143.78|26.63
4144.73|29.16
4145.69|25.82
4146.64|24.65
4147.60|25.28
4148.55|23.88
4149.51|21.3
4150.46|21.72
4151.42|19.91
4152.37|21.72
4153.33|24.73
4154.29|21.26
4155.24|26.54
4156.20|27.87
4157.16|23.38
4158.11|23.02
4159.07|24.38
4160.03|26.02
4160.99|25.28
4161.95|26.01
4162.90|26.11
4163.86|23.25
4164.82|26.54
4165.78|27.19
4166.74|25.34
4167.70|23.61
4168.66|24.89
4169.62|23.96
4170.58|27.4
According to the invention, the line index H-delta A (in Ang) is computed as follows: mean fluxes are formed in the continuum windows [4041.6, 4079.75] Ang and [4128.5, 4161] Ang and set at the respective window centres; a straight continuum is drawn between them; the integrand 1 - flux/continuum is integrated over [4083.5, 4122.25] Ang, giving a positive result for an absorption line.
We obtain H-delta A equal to 1.4 Ang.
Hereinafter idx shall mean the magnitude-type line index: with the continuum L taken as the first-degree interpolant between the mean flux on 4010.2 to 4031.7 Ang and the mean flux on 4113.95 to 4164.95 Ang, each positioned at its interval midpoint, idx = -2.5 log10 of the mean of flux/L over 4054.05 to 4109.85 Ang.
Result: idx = 0.09 mag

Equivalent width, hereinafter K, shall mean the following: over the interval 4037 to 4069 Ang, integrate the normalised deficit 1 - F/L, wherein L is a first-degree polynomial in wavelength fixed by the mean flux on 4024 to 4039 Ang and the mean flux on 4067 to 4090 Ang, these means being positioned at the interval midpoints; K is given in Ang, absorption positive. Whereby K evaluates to 0.7 Ang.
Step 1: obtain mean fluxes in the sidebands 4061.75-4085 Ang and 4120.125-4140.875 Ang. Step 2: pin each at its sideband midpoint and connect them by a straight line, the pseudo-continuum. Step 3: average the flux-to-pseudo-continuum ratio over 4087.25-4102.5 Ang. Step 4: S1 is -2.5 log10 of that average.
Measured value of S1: 0.06 mag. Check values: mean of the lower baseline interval 23.5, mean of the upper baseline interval 24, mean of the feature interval 22.4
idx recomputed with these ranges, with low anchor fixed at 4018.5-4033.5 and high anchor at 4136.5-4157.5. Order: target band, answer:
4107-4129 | 0.06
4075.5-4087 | 0.02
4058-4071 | 0.10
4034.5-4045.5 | 0.05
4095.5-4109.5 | 0.17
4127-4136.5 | 0.03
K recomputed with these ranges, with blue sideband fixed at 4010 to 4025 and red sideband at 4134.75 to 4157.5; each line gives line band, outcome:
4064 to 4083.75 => 1.5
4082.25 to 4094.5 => 0.2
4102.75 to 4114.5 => 1.3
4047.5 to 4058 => 0.7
